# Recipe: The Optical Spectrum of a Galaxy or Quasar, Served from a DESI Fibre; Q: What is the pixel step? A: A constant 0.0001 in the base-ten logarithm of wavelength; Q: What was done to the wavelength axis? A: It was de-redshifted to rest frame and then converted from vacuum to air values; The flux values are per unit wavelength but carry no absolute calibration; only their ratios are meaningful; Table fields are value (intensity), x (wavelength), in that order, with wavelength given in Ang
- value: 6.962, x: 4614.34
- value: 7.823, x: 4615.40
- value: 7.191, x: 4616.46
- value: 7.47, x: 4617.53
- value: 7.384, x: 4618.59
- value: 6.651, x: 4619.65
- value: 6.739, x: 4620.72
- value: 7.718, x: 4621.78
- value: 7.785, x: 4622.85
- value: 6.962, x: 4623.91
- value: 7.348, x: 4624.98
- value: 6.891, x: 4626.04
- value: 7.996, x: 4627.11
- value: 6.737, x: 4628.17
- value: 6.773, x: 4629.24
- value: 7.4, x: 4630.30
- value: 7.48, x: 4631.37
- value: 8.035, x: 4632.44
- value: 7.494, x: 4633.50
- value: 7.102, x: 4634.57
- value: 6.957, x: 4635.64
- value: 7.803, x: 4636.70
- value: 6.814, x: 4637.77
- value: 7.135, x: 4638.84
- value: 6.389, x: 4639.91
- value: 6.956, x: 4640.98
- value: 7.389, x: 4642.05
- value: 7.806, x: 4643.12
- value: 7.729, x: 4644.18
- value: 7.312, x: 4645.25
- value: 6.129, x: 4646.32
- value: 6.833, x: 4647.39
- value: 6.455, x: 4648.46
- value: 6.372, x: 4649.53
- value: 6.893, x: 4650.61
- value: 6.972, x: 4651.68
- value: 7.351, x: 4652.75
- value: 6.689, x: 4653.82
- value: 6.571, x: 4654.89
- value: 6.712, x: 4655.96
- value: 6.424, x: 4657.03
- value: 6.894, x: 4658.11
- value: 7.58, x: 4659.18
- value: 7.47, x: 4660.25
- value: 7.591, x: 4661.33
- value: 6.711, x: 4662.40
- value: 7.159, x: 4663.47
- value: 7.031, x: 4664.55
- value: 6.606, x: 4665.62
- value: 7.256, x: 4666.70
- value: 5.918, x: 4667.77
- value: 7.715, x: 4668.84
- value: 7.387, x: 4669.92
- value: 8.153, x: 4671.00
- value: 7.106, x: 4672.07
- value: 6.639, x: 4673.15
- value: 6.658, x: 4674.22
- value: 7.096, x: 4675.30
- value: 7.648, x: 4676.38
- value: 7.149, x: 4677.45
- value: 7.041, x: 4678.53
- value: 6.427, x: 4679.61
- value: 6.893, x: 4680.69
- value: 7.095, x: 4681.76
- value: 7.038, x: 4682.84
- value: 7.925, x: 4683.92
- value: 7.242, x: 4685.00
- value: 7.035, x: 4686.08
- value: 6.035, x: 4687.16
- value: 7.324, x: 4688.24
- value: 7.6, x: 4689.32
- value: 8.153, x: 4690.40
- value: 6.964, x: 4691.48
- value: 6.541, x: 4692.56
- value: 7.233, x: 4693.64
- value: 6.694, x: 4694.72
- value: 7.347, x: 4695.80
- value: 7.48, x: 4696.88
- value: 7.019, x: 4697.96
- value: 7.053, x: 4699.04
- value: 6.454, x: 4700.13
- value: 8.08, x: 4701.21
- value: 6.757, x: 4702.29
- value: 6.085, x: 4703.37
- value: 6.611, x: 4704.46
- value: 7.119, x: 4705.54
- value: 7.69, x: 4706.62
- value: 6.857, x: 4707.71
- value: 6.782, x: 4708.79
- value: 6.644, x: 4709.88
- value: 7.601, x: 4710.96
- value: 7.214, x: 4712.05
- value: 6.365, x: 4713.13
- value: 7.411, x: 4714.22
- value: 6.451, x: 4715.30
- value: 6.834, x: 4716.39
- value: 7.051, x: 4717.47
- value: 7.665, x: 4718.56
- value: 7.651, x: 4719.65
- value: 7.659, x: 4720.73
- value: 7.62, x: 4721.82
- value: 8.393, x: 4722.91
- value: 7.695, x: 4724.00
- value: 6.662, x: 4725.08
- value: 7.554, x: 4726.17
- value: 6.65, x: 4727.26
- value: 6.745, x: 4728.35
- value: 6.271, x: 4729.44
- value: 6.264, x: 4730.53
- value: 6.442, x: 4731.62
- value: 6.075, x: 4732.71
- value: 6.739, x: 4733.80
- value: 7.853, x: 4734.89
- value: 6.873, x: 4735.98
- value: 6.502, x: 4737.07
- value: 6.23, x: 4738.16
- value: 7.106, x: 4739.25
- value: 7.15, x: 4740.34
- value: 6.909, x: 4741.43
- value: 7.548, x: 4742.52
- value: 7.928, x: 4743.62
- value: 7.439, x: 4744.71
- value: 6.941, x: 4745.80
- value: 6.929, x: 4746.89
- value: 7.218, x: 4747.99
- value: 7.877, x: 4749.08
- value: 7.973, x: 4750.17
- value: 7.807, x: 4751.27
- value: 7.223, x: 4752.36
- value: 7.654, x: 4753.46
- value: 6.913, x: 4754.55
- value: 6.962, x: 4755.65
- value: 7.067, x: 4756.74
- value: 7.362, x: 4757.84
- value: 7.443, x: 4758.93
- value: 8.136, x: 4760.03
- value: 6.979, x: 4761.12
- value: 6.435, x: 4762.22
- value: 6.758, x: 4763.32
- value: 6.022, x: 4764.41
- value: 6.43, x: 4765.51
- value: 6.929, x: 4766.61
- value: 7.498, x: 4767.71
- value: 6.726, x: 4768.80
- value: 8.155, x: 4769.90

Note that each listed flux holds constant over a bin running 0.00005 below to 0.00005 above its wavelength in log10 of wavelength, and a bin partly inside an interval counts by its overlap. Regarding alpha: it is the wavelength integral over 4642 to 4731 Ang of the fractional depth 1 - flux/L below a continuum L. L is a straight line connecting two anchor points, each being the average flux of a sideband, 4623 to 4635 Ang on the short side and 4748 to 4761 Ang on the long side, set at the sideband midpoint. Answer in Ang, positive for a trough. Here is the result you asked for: 3.9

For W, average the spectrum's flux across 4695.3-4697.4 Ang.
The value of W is 7.42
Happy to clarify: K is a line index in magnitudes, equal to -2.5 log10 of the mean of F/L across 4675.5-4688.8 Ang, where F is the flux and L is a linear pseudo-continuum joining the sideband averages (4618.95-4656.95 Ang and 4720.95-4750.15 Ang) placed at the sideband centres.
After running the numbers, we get 0.003 mag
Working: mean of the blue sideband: 7.09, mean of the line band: 7.07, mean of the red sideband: 7.09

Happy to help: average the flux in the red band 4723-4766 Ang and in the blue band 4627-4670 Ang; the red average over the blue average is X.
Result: 1.0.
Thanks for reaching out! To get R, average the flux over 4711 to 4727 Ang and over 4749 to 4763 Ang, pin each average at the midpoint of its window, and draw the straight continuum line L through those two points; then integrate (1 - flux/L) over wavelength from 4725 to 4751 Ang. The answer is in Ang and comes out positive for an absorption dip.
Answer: 1.1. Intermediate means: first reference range 7.3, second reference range 7.34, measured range 7.01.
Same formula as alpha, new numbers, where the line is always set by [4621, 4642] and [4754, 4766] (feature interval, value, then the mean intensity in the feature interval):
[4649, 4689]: 0.8 Ang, 7.02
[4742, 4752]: -0.7 Ang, 7.51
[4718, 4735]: -0.2 Ang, 7.1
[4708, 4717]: 0.2 Ang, 6.92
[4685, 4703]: 0.0 Ang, 7.11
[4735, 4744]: -0.1 Ang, 7.05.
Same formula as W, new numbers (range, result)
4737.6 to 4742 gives 6.86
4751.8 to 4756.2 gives 7.2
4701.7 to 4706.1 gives 6.67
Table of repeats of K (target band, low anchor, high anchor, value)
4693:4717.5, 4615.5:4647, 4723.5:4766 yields 0.02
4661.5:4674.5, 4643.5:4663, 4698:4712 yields -0.02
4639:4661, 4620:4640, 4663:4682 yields 0.03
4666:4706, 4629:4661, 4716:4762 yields 0.01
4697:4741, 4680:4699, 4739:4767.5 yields 0.03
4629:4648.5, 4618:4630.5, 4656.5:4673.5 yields 0.00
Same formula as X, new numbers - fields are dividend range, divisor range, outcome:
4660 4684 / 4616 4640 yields 0.98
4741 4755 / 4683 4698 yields 1.03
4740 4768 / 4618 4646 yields 0.99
